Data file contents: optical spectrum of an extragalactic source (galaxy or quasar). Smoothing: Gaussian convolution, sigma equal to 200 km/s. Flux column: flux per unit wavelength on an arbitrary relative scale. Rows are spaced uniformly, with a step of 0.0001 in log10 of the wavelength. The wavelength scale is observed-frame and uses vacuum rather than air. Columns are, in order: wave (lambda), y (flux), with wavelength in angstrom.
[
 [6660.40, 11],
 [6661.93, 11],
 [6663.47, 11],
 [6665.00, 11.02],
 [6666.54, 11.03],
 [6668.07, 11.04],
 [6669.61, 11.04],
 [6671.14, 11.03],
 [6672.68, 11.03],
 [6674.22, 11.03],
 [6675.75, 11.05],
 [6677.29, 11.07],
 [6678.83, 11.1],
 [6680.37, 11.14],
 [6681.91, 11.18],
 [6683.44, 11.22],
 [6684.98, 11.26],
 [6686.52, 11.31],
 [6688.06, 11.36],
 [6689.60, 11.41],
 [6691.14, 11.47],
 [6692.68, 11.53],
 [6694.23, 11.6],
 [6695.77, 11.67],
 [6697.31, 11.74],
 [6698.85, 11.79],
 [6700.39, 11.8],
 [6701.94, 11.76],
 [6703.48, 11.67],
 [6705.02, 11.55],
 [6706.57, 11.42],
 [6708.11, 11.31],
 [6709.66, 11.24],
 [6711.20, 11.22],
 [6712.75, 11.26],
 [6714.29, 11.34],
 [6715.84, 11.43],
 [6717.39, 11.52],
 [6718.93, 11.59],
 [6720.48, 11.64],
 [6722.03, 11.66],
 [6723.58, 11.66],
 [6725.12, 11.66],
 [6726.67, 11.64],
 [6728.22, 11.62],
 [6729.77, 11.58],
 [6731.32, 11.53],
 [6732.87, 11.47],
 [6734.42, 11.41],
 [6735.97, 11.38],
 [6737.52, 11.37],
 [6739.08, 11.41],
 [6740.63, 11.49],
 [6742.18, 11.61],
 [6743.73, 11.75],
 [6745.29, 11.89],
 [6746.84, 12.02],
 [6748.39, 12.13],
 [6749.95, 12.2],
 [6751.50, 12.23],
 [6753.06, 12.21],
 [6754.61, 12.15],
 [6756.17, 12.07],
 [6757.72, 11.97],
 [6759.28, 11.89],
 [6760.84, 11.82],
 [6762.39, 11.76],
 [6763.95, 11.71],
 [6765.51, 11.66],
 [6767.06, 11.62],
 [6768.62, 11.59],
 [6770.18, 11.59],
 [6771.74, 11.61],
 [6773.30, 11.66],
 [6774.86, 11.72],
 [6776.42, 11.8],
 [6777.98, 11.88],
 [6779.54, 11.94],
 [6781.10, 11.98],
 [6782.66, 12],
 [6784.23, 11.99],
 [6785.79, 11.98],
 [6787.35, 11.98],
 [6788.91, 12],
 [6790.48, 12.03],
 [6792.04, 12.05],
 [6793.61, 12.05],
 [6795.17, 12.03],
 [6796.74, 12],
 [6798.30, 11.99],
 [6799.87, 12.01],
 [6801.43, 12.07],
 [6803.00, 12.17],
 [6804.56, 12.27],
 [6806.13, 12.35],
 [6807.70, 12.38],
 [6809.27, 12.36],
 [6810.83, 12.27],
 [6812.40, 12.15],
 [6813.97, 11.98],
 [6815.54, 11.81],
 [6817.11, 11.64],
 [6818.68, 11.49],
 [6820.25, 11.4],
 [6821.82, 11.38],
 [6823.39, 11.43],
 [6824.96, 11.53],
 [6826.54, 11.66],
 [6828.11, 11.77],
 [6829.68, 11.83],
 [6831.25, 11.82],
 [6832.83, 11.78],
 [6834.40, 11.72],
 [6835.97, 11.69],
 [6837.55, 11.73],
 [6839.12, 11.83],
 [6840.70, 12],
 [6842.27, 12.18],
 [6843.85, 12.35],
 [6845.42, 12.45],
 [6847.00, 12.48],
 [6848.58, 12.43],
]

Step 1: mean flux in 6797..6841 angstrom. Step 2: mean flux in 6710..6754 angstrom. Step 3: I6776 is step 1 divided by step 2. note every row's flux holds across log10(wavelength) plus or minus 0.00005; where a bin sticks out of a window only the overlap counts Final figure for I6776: 1.0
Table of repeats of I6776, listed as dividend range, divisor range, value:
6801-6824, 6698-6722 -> 1.04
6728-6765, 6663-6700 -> 1.05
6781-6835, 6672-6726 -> 1.04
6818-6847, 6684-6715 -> 1.03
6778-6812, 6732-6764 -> 1.02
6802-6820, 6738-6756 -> 1.01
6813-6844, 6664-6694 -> 1.05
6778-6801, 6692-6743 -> 1.04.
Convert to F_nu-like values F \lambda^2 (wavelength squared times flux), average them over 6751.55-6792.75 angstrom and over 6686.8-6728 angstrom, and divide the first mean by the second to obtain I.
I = 1.0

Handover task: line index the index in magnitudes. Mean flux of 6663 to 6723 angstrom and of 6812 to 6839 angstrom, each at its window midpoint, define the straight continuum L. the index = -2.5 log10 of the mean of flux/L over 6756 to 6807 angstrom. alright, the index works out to -0.03 mag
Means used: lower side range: 11.3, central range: 11.9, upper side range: 11.7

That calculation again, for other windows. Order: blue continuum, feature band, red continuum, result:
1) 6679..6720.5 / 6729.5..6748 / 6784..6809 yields 0.01 mag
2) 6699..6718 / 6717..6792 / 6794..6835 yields -0.01 mag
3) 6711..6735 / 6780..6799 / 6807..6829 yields -0.03 mag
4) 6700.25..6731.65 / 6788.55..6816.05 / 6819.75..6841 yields -0.04 mag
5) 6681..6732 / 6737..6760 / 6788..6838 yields -0.02 mag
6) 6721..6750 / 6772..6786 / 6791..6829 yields -0.01 mag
